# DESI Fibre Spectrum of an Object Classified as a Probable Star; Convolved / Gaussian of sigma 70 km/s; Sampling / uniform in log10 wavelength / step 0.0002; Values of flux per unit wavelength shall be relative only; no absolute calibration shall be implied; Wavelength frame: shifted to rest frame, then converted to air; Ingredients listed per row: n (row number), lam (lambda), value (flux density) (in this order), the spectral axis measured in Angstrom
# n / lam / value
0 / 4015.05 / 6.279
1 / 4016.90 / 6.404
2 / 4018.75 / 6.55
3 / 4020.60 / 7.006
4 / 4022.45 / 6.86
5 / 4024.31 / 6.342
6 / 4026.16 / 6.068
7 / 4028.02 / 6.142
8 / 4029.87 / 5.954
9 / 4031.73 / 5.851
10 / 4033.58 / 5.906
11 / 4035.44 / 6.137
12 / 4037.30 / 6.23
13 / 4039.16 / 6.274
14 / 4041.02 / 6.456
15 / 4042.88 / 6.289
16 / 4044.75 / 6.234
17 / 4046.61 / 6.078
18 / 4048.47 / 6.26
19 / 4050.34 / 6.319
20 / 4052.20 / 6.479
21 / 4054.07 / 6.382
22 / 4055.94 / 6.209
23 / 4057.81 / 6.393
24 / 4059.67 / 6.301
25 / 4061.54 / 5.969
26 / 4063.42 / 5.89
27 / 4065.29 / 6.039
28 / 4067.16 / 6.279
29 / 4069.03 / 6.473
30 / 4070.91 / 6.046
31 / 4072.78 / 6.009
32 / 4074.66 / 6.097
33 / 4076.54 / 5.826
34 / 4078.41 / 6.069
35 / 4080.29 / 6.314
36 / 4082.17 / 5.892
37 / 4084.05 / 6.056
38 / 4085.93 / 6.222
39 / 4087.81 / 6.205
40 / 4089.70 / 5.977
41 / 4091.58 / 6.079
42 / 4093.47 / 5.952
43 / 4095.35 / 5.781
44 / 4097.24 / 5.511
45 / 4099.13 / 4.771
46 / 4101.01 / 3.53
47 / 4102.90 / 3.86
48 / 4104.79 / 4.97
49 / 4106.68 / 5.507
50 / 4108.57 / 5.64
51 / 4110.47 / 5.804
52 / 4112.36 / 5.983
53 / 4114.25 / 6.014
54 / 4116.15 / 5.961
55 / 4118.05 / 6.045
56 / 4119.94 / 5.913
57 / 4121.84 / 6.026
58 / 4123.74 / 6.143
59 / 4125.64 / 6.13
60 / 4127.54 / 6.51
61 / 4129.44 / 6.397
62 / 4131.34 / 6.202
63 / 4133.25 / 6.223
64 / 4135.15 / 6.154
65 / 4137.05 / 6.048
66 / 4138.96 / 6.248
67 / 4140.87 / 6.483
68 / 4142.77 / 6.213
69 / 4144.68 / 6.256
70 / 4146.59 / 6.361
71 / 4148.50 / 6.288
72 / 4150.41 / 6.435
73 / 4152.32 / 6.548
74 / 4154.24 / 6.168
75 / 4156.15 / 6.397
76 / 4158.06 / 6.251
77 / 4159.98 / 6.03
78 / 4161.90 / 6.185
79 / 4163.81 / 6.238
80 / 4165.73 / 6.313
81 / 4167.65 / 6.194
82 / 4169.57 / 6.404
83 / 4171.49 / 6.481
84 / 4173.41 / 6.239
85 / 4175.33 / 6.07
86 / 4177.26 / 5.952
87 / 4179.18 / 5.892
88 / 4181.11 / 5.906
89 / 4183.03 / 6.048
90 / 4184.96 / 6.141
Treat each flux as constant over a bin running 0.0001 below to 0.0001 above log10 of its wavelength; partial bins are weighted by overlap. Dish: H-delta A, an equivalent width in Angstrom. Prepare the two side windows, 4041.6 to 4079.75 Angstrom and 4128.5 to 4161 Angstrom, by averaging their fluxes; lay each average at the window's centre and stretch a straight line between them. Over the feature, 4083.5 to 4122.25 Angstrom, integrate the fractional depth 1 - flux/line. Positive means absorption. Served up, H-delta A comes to 3.9 Angstrom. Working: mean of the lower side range 6.19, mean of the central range 5.6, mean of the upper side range 6.28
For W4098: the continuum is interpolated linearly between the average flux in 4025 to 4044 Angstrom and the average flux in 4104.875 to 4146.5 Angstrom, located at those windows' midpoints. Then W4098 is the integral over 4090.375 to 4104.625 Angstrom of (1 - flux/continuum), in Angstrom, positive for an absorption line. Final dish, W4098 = 2.4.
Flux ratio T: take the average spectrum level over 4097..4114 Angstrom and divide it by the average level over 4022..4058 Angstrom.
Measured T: 0.8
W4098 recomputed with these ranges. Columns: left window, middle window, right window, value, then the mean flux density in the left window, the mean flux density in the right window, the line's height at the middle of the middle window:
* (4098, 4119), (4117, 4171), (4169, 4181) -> -4.8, 5.28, 6.14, 5.74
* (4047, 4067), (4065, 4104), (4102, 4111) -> -0.9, 6.22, 5.13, 5.62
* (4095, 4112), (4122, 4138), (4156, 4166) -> -1.8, 5.05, 6.22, 5.59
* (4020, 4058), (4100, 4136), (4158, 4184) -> 2.7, 6.27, 6.15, 6.2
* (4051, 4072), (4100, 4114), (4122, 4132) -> 2.6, 6.22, 6.26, 6.25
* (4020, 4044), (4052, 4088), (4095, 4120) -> -2.2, 6.26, 5.35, 5.8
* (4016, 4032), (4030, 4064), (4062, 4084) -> 0.2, 6.37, 6.08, 6.23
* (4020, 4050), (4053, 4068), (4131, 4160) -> 0.2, 6.25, 6.28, 6.25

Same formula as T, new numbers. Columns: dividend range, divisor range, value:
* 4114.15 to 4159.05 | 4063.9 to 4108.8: 1.09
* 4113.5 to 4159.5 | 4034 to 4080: 1.00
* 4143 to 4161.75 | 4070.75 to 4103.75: 1.11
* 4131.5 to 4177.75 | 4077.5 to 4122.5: 1.10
